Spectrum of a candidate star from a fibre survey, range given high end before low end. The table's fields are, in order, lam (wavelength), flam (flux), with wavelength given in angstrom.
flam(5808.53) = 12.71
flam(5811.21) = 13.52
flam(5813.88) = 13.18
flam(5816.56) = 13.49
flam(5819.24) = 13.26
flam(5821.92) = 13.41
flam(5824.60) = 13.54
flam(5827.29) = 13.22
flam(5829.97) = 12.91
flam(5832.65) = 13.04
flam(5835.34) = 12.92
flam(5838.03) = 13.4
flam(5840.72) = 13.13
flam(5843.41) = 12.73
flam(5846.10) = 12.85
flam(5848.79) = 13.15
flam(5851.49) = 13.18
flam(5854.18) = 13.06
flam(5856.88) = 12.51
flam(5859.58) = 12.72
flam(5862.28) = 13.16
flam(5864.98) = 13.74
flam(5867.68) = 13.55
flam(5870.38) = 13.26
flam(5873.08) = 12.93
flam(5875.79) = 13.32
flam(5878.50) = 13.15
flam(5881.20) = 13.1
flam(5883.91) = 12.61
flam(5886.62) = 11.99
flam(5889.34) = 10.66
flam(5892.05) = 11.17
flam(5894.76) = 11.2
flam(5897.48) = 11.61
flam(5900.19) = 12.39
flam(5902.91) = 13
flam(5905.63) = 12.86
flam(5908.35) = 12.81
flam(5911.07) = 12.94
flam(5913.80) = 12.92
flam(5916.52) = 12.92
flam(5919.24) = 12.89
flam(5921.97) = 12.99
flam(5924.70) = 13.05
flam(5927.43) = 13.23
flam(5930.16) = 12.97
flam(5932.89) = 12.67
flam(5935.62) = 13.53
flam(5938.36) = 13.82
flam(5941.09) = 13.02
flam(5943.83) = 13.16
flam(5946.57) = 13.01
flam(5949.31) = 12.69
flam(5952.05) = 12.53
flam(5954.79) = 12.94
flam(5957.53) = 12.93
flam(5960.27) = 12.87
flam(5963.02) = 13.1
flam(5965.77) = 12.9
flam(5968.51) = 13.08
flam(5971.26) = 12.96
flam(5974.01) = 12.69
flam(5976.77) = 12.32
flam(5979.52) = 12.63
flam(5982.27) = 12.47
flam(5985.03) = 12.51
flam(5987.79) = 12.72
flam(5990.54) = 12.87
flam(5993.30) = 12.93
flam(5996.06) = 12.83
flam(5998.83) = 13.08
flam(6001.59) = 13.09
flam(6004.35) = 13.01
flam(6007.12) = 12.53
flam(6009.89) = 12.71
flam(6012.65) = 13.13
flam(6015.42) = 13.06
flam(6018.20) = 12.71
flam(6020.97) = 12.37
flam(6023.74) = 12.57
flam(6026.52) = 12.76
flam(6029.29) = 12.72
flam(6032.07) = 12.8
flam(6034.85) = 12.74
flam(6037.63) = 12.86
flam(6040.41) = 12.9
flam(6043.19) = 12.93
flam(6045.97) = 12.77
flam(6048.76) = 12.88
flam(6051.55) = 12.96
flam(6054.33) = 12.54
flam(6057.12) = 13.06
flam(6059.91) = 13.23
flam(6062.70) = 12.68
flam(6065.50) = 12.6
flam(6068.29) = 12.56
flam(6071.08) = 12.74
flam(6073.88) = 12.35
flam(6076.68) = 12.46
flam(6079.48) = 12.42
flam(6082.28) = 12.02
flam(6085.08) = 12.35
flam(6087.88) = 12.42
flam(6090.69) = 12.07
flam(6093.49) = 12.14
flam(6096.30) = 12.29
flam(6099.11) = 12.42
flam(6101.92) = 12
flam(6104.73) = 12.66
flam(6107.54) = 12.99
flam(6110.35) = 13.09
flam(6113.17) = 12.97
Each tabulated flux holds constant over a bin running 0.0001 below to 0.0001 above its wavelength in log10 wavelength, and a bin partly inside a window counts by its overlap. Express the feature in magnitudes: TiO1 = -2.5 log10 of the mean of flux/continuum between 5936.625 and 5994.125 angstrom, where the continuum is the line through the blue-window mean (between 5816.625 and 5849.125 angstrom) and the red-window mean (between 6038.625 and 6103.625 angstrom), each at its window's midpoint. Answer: 0.00 mag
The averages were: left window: 13.1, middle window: 12.9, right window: 12.6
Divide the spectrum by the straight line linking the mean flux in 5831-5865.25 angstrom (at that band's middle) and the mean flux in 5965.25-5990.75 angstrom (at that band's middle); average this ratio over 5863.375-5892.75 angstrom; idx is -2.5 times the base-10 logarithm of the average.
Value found 0.02 mag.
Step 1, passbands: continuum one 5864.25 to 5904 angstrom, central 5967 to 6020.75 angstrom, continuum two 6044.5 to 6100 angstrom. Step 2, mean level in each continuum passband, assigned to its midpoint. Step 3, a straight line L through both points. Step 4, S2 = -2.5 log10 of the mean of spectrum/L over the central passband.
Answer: -0.02 mag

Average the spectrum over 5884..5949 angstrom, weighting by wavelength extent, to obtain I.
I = 12.6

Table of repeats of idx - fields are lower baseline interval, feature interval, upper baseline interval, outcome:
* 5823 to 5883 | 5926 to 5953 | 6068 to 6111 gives -0.017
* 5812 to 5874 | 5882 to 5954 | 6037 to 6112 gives 0.028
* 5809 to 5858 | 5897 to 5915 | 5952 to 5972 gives 0.028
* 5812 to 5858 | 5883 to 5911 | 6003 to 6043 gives 0.082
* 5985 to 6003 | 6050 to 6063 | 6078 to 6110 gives -0.030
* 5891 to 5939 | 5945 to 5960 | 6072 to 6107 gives -0.017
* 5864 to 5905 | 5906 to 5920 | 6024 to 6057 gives -0.029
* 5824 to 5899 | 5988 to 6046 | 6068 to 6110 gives -0.026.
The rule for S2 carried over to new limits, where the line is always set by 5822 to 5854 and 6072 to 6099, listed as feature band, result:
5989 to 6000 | -0.028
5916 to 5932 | -0.015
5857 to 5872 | -0.017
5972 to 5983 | 0.008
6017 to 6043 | -0.022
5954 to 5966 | -0.021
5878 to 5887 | 0.017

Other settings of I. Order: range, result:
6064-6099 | 12.4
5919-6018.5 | 12.9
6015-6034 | 12.7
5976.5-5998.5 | 12.7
